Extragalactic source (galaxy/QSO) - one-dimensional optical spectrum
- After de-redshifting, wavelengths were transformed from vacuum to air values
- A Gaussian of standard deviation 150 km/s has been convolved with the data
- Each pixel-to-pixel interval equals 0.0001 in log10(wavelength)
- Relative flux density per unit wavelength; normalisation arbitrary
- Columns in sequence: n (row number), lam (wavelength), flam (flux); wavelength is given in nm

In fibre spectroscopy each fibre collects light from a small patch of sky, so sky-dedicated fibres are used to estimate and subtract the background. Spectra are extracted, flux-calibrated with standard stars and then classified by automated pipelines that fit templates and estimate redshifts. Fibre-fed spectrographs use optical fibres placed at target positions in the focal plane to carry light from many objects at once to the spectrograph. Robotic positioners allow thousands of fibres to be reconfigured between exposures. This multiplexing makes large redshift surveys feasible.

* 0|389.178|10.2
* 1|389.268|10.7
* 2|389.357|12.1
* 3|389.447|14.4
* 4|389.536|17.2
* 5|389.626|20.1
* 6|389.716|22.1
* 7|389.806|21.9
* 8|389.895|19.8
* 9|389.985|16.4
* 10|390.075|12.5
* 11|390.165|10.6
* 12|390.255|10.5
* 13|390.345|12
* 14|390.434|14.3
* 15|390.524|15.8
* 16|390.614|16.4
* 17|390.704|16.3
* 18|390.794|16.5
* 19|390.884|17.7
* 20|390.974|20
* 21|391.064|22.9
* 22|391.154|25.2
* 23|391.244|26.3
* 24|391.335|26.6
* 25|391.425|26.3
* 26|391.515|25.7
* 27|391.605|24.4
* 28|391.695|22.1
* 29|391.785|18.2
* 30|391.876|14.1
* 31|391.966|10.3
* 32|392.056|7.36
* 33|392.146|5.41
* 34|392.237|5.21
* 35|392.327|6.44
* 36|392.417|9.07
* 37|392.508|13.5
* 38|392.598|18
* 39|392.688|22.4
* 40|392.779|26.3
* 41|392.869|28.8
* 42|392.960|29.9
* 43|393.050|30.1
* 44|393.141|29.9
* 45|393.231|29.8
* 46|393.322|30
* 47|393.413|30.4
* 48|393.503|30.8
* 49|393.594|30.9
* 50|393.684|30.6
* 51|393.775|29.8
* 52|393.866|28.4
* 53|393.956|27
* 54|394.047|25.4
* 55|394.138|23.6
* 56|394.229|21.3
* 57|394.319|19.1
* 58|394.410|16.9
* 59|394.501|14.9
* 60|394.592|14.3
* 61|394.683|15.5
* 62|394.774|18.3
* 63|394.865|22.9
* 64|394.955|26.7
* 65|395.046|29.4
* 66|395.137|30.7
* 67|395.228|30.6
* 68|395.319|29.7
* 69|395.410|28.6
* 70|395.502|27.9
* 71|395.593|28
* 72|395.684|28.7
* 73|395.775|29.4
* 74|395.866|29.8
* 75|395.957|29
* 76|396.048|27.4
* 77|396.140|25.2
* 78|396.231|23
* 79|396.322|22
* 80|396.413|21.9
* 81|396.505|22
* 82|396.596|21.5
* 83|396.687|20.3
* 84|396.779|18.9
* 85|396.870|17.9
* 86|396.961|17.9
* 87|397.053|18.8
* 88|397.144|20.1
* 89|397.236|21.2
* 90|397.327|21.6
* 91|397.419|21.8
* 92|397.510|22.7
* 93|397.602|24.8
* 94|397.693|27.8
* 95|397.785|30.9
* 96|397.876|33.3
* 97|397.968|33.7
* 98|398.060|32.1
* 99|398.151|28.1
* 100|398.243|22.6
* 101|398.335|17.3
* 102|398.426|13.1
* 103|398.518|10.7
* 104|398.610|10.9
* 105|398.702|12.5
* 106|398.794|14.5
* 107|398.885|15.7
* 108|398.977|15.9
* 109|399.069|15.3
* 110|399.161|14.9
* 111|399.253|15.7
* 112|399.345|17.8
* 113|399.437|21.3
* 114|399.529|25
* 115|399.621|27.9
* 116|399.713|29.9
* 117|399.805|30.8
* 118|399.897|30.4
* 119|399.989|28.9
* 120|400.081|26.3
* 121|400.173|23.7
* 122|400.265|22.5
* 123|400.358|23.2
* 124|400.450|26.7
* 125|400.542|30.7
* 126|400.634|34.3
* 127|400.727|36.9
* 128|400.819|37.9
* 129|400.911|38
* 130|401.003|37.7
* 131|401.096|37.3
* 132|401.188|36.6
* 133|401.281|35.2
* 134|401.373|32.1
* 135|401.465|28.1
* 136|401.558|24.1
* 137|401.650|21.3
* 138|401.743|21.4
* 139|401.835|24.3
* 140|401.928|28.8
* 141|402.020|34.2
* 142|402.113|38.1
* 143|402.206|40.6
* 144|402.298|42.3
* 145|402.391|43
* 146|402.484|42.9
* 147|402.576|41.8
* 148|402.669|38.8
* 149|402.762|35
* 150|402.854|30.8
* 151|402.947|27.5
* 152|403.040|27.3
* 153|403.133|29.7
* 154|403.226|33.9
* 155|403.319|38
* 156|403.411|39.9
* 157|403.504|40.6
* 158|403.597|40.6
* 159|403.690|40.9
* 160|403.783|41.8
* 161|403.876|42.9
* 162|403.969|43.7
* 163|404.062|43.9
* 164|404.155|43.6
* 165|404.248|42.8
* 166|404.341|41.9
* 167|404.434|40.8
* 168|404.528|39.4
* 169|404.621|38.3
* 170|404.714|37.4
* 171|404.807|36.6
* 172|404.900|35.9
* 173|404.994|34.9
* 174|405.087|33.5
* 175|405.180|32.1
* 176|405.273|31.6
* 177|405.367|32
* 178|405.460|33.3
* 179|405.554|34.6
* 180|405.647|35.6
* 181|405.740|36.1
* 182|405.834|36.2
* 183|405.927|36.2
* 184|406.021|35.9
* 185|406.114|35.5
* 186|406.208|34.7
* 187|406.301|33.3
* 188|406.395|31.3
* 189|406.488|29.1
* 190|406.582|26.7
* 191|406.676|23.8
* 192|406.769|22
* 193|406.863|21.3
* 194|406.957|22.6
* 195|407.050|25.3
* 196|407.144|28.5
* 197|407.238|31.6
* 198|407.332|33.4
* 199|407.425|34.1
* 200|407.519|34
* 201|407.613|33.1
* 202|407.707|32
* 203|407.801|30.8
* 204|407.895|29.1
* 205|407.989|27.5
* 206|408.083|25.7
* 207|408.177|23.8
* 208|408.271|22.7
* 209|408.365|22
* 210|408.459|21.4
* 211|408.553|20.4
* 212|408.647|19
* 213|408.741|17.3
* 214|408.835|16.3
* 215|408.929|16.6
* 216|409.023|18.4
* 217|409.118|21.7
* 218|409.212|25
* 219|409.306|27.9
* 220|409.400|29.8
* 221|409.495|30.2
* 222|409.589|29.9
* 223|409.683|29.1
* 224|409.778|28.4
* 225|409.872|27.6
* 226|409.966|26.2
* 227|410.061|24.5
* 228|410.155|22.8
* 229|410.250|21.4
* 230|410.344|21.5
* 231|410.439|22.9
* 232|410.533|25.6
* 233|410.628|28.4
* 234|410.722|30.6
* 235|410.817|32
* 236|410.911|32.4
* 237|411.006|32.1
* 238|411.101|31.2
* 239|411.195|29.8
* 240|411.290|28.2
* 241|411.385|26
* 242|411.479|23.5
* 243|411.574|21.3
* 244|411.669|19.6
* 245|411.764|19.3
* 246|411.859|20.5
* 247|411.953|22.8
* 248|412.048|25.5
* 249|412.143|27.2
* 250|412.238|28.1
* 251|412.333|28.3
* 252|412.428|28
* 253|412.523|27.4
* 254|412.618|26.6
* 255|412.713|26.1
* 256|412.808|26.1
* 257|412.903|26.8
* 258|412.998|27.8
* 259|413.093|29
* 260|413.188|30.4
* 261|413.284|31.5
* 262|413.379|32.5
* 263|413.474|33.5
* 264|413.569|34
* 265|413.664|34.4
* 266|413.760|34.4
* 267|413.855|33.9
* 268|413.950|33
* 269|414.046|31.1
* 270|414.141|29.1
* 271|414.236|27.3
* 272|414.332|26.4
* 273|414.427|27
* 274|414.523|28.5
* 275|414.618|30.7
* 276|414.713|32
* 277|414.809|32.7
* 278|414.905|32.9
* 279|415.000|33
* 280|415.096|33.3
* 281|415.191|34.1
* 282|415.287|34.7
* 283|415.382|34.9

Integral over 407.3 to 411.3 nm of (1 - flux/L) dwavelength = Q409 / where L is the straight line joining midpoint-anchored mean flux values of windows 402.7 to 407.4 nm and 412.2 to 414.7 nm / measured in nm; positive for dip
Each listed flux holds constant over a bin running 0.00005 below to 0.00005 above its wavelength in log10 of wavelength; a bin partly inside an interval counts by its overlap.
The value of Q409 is 0.71 nm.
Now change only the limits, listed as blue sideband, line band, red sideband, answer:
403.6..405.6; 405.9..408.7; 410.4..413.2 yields 0.48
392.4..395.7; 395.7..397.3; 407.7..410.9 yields 0.15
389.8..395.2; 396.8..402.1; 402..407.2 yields 0.76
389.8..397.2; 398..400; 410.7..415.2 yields 0.28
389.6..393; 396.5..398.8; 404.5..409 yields 0.11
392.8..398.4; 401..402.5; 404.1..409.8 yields -0.28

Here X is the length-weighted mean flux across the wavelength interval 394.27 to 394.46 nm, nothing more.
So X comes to 18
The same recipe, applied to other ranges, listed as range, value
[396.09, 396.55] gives 22.8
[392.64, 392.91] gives 25.7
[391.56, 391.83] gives 21.6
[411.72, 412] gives 20.9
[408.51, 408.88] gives 18.3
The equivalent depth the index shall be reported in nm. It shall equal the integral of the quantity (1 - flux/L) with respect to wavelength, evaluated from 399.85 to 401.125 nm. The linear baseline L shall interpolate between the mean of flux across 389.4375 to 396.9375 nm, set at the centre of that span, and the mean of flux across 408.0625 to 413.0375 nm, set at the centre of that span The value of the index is -0.43 nm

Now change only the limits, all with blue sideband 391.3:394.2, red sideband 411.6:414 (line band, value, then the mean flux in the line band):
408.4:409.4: 0.23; 20.9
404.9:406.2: -0.42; 34.5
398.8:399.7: 0.19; 19.1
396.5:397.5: 0.15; 20.2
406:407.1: -0.08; 28.3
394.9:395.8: -0.22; 28.9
